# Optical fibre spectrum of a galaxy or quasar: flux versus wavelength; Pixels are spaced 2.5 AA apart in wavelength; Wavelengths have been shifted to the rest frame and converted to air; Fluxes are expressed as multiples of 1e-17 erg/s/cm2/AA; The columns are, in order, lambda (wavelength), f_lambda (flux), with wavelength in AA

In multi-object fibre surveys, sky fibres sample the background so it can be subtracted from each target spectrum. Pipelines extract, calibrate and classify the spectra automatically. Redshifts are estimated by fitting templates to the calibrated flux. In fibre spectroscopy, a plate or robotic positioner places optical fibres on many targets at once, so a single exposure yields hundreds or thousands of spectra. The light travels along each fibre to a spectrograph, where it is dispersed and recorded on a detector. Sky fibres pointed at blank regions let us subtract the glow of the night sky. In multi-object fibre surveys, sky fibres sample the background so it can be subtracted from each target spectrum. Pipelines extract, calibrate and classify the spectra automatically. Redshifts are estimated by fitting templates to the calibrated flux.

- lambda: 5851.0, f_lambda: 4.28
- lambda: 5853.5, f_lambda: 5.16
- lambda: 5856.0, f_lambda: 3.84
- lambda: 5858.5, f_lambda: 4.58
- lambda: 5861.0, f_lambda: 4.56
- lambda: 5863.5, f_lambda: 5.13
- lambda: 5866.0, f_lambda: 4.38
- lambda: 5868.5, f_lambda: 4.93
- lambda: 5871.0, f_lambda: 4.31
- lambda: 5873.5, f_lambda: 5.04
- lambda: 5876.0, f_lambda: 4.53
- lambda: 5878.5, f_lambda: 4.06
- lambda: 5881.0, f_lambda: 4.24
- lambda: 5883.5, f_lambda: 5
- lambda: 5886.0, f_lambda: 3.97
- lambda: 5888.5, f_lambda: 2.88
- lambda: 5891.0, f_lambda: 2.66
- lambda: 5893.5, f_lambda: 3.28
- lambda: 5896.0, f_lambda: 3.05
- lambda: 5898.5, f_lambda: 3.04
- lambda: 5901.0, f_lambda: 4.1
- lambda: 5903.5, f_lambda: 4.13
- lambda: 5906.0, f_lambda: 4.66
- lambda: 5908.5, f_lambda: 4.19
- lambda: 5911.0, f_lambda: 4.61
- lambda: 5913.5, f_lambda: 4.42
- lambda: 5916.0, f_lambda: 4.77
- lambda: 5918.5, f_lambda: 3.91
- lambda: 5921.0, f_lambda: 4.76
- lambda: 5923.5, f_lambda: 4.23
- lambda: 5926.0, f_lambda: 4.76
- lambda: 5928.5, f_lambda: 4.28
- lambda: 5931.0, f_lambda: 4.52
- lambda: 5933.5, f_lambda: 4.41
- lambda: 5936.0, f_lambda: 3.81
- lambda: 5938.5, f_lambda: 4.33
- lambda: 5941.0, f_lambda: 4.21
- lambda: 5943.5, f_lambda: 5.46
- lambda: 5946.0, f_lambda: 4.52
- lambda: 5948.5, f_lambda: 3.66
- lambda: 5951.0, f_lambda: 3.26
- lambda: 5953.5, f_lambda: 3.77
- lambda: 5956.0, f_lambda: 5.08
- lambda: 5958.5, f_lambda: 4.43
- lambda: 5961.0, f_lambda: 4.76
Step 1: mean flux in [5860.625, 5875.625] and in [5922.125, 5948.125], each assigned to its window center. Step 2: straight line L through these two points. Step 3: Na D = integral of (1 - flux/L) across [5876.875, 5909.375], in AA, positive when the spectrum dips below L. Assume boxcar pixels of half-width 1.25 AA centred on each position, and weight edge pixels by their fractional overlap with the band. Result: 5.8 AA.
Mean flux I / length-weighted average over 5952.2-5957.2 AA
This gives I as 4.41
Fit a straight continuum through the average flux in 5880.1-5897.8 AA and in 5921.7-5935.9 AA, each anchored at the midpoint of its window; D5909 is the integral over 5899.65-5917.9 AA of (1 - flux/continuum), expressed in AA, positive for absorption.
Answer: -1.88 AA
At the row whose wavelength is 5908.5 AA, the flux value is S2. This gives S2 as 4.19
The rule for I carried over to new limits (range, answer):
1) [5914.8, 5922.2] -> 4.48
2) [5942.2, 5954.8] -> 4.14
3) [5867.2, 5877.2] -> 4.7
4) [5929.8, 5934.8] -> 4.46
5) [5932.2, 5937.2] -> 4.12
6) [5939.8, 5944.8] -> 4.84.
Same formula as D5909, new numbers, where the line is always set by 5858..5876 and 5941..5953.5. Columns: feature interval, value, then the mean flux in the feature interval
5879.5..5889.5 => 1.2 AA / 4.05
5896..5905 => 1.6 AA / 3.68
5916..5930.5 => -0.3 AA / 4.43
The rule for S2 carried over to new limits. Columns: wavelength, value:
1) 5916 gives 4.77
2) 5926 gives 4.76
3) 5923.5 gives 4.23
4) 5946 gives 4.52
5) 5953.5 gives 3.77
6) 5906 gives 4.66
